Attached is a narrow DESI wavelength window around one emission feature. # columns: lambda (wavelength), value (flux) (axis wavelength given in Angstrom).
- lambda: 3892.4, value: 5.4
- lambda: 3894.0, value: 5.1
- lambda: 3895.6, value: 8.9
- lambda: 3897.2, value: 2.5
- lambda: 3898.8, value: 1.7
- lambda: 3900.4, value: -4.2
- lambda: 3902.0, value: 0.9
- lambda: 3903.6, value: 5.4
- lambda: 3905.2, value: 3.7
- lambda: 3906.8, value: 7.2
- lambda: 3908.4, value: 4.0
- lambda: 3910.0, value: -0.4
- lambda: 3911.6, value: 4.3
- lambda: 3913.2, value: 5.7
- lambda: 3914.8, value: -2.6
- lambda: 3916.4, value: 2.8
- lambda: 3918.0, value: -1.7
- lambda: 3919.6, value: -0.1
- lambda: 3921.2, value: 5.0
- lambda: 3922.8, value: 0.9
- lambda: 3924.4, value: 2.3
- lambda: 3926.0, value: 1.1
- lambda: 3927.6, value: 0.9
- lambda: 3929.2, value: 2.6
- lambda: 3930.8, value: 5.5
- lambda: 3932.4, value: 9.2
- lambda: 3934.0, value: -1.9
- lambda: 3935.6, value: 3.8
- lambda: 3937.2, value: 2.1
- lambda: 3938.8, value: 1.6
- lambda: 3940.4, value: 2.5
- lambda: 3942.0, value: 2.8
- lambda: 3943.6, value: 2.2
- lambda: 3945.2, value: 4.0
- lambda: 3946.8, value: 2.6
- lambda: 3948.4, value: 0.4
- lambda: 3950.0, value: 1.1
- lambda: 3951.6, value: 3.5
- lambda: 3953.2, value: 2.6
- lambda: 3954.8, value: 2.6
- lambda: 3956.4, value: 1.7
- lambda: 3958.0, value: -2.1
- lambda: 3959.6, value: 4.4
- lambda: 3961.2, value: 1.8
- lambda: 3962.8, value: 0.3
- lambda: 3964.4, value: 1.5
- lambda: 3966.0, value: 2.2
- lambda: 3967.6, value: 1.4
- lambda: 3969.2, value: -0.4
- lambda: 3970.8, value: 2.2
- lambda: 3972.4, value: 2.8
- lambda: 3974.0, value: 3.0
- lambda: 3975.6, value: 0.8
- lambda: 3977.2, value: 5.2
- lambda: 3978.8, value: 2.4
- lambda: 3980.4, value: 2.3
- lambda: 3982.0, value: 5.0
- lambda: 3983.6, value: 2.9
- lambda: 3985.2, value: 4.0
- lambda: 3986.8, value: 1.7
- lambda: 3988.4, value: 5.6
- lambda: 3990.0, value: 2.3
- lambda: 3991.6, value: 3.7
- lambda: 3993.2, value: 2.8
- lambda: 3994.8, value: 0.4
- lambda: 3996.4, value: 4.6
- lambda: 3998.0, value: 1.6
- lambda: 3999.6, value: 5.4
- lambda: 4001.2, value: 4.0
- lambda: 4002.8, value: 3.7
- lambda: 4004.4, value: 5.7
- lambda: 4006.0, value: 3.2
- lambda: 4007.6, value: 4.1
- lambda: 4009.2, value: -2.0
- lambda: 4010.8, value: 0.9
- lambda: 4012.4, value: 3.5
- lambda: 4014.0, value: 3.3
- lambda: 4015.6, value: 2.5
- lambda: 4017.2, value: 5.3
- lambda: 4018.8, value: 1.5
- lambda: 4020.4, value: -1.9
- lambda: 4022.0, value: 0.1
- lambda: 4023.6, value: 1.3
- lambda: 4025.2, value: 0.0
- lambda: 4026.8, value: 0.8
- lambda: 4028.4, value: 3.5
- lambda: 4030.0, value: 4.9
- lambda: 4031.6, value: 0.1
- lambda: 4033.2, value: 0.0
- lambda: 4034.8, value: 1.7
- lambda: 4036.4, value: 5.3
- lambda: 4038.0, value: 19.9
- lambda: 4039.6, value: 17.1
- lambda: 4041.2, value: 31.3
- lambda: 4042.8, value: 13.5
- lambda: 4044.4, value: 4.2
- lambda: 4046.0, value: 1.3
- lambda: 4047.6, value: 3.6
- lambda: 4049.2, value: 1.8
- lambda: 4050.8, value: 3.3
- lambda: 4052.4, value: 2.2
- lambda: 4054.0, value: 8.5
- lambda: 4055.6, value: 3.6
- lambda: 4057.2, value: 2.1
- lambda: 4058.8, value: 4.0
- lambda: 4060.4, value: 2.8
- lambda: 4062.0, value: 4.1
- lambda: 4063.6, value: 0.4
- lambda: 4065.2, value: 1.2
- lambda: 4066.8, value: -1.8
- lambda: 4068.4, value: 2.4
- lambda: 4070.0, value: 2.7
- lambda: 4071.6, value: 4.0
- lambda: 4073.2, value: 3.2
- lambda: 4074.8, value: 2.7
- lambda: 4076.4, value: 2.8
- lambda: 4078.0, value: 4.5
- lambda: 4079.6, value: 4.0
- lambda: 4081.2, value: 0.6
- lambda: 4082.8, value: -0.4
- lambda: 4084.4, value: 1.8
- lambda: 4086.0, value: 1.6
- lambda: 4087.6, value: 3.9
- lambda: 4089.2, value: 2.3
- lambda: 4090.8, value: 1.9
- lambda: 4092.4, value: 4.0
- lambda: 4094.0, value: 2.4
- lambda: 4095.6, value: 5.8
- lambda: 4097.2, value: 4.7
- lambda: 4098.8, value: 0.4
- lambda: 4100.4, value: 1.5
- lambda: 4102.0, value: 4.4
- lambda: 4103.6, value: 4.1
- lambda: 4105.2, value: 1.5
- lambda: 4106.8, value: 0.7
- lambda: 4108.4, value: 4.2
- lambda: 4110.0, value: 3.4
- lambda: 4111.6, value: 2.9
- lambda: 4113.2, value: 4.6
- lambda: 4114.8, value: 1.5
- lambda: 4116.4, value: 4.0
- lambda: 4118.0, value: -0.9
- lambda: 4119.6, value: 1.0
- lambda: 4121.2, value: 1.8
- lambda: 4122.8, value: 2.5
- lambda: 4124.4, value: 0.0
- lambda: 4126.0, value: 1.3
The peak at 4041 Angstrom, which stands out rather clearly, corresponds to [O II] 3727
